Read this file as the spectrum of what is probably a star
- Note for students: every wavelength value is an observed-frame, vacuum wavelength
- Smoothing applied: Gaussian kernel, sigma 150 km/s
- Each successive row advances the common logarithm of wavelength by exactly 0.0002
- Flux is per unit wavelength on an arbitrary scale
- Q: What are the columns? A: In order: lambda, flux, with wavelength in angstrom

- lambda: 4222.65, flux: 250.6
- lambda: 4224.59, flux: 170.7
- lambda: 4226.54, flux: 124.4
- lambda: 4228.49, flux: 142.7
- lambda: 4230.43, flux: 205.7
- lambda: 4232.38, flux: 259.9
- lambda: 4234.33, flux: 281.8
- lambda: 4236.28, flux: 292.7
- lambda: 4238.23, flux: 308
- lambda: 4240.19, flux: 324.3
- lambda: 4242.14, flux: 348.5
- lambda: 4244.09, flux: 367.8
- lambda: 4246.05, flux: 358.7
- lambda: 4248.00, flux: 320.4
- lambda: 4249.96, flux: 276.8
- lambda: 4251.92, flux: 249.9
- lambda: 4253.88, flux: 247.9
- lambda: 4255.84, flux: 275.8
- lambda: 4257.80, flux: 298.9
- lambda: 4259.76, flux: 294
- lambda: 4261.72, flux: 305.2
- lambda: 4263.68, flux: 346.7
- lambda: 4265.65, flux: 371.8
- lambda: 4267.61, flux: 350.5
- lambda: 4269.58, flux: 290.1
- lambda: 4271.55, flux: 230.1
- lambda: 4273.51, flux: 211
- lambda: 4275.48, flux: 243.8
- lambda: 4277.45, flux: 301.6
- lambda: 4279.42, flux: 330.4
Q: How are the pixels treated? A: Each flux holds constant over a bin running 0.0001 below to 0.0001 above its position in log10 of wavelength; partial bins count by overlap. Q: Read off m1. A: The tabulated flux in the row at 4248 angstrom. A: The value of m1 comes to 320.4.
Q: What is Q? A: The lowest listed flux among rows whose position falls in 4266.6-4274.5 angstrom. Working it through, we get 211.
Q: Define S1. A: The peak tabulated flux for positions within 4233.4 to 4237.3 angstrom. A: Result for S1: 292.7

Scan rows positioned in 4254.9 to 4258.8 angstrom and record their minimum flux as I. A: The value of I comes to 275.8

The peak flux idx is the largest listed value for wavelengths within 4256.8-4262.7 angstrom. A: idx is 305.2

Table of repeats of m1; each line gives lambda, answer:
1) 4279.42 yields 330.4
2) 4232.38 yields 259.9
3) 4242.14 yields 348.5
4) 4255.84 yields 275.8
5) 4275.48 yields 243.8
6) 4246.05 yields 358.7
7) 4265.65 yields 371.8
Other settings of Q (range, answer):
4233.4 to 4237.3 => 281.8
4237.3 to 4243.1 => 308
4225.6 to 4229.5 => 124.4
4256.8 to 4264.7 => 294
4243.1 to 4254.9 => 247.9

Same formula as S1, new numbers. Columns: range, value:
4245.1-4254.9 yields 358.7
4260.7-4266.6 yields 371.8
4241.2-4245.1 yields 367.8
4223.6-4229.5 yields 170.7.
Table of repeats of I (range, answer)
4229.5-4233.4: 205.7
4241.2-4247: 348.5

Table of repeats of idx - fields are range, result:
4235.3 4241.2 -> 324.3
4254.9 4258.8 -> 298.9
